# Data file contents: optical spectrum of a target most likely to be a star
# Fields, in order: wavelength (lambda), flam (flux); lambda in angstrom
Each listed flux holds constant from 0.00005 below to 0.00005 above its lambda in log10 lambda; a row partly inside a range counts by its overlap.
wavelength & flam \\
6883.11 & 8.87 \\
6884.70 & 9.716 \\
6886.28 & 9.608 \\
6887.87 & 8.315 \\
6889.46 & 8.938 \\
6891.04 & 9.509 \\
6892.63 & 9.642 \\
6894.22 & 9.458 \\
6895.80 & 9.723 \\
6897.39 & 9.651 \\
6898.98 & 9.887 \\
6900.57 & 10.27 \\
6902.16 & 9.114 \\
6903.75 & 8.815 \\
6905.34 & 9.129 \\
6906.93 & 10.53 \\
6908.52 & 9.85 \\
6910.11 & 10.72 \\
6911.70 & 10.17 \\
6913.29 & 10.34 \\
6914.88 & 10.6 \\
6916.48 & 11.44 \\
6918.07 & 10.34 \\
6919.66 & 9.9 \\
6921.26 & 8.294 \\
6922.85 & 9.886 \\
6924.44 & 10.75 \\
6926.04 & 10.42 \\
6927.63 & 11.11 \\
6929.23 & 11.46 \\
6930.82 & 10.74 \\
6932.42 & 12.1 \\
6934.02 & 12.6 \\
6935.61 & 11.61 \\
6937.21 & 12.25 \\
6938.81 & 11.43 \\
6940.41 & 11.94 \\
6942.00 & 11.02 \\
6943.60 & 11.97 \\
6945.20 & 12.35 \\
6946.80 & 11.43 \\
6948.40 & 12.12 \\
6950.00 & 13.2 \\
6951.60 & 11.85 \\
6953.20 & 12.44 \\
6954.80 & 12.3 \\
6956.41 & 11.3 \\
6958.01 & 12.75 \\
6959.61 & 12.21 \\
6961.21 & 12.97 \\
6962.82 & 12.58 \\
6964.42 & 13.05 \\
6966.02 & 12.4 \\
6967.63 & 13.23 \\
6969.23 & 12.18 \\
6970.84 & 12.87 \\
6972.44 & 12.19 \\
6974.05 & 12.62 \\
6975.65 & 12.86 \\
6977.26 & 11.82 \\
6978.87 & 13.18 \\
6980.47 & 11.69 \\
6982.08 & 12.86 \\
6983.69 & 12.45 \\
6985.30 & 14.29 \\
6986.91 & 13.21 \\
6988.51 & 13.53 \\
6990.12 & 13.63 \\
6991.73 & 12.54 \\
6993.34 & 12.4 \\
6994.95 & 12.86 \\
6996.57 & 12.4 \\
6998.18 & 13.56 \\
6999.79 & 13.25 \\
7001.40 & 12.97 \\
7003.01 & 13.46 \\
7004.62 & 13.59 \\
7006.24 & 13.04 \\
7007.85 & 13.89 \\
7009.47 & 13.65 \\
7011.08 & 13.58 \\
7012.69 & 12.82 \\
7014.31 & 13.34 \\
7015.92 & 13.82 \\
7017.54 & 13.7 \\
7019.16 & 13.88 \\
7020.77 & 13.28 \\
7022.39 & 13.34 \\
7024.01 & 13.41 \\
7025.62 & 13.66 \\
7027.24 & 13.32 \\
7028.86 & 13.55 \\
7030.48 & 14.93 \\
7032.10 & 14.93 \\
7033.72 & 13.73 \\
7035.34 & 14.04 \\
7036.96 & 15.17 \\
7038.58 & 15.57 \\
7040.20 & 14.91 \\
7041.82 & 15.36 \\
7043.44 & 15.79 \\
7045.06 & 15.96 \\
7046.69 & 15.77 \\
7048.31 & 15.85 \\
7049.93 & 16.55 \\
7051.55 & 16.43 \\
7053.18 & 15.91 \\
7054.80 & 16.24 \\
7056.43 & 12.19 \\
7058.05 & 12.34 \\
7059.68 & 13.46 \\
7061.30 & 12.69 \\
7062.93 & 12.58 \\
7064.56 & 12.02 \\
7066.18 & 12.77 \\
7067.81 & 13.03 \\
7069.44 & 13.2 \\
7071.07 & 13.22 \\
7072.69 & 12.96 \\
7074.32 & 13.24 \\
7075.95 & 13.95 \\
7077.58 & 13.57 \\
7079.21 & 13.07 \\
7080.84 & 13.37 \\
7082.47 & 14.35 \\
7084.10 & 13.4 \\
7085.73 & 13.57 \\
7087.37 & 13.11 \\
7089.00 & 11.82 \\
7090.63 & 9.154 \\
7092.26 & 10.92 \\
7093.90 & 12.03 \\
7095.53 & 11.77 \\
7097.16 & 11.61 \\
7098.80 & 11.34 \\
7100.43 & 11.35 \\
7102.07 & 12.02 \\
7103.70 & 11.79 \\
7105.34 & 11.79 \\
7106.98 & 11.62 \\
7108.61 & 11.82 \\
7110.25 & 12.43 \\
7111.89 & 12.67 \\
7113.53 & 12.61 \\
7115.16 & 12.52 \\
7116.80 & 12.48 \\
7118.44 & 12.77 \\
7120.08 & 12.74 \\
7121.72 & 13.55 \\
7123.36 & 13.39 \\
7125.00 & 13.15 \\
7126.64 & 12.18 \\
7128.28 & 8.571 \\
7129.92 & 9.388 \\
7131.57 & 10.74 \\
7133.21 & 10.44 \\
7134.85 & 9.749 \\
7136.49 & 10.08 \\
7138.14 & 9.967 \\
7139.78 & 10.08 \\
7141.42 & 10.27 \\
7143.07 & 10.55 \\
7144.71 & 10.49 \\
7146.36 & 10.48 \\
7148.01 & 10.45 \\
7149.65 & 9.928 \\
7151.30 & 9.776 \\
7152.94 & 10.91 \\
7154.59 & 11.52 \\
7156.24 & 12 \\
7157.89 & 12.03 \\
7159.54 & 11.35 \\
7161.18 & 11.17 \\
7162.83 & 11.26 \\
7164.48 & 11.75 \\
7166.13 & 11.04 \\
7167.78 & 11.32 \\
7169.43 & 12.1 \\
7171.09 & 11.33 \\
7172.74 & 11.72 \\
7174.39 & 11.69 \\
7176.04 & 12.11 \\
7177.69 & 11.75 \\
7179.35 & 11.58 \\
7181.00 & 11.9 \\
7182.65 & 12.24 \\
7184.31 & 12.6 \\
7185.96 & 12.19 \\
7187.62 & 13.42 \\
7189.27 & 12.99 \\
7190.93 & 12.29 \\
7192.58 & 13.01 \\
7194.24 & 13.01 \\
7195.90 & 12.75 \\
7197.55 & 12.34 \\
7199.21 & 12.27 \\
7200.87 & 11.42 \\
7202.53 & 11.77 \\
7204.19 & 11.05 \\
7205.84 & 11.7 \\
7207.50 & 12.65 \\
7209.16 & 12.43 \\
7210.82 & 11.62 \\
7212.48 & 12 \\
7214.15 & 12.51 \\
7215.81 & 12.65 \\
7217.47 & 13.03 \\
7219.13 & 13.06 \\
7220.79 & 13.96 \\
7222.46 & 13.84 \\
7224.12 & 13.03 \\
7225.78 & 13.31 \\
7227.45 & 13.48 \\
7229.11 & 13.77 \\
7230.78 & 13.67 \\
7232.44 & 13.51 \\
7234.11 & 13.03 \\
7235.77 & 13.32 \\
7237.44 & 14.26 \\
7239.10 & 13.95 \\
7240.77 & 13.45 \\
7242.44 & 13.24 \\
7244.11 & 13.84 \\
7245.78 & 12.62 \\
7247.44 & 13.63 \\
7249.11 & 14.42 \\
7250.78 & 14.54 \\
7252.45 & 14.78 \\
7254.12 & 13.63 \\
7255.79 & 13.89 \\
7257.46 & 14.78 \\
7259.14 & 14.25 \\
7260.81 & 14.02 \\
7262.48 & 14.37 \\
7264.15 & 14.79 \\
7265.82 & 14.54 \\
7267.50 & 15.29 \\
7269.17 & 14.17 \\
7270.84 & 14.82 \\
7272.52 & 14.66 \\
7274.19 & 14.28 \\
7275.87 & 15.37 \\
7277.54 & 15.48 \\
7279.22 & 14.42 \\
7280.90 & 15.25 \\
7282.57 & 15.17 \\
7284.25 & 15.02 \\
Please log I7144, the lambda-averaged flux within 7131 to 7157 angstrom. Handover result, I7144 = 10.5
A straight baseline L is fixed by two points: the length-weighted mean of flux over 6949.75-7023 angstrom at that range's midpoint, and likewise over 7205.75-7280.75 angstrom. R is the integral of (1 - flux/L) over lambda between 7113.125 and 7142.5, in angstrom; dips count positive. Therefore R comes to 4.5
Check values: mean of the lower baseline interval 12.9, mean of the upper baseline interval 13.8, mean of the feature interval 11.3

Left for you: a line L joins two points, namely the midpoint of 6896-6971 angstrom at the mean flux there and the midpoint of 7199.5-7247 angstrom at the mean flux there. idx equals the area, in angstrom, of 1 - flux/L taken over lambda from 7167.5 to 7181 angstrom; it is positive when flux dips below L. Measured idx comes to 1.0 angstrom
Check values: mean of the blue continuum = 11.2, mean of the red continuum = 12.9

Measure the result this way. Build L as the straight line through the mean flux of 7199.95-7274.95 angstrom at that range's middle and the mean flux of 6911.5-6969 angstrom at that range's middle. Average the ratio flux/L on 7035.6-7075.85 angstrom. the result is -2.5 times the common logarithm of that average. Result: -0.16 mag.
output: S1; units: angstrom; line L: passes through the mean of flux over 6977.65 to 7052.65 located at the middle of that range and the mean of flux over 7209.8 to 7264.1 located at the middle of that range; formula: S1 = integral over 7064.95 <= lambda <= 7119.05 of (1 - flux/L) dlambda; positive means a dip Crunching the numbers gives 5.2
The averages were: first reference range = 13.9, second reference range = 13.6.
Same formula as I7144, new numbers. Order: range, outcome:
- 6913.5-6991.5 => 12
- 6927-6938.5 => 11.7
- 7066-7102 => 12.6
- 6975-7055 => 13.9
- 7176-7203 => 12.3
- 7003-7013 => 13.5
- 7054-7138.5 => 12.3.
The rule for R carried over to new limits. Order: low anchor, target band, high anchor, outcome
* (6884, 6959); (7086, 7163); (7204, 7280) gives 7.5 angstrom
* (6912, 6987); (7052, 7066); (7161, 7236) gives -1.6 angstrom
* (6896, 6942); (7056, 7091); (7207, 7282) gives -2.4 angstrom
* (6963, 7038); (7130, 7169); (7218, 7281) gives 8.5 angstrom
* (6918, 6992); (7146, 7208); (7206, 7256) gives 6.3 angstrom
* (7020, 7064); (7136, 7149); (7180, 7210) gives 2.8 angstrom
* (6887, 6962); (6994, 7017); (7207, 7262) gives -3.6 angstrom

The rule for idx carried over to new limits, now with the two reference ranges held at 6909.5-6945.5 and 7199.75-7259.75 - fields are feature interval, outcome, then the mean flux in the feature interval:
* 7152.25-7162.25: 0.9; 11.5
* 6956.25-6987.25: -3.6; 12.7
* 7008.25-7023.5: -2.4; 13.5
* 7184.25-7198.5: 0.2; 12.7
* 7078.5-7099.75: -0.1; 12.3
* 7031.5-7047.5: -4.5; 15.1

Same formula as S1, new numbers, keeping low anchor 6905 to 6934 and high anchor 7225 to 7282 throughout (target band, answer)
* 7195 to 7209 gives 1.62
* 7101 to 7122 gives 0.46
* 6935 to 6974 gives -4.84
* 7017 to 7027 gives -1.63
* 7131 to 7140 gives 1.89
